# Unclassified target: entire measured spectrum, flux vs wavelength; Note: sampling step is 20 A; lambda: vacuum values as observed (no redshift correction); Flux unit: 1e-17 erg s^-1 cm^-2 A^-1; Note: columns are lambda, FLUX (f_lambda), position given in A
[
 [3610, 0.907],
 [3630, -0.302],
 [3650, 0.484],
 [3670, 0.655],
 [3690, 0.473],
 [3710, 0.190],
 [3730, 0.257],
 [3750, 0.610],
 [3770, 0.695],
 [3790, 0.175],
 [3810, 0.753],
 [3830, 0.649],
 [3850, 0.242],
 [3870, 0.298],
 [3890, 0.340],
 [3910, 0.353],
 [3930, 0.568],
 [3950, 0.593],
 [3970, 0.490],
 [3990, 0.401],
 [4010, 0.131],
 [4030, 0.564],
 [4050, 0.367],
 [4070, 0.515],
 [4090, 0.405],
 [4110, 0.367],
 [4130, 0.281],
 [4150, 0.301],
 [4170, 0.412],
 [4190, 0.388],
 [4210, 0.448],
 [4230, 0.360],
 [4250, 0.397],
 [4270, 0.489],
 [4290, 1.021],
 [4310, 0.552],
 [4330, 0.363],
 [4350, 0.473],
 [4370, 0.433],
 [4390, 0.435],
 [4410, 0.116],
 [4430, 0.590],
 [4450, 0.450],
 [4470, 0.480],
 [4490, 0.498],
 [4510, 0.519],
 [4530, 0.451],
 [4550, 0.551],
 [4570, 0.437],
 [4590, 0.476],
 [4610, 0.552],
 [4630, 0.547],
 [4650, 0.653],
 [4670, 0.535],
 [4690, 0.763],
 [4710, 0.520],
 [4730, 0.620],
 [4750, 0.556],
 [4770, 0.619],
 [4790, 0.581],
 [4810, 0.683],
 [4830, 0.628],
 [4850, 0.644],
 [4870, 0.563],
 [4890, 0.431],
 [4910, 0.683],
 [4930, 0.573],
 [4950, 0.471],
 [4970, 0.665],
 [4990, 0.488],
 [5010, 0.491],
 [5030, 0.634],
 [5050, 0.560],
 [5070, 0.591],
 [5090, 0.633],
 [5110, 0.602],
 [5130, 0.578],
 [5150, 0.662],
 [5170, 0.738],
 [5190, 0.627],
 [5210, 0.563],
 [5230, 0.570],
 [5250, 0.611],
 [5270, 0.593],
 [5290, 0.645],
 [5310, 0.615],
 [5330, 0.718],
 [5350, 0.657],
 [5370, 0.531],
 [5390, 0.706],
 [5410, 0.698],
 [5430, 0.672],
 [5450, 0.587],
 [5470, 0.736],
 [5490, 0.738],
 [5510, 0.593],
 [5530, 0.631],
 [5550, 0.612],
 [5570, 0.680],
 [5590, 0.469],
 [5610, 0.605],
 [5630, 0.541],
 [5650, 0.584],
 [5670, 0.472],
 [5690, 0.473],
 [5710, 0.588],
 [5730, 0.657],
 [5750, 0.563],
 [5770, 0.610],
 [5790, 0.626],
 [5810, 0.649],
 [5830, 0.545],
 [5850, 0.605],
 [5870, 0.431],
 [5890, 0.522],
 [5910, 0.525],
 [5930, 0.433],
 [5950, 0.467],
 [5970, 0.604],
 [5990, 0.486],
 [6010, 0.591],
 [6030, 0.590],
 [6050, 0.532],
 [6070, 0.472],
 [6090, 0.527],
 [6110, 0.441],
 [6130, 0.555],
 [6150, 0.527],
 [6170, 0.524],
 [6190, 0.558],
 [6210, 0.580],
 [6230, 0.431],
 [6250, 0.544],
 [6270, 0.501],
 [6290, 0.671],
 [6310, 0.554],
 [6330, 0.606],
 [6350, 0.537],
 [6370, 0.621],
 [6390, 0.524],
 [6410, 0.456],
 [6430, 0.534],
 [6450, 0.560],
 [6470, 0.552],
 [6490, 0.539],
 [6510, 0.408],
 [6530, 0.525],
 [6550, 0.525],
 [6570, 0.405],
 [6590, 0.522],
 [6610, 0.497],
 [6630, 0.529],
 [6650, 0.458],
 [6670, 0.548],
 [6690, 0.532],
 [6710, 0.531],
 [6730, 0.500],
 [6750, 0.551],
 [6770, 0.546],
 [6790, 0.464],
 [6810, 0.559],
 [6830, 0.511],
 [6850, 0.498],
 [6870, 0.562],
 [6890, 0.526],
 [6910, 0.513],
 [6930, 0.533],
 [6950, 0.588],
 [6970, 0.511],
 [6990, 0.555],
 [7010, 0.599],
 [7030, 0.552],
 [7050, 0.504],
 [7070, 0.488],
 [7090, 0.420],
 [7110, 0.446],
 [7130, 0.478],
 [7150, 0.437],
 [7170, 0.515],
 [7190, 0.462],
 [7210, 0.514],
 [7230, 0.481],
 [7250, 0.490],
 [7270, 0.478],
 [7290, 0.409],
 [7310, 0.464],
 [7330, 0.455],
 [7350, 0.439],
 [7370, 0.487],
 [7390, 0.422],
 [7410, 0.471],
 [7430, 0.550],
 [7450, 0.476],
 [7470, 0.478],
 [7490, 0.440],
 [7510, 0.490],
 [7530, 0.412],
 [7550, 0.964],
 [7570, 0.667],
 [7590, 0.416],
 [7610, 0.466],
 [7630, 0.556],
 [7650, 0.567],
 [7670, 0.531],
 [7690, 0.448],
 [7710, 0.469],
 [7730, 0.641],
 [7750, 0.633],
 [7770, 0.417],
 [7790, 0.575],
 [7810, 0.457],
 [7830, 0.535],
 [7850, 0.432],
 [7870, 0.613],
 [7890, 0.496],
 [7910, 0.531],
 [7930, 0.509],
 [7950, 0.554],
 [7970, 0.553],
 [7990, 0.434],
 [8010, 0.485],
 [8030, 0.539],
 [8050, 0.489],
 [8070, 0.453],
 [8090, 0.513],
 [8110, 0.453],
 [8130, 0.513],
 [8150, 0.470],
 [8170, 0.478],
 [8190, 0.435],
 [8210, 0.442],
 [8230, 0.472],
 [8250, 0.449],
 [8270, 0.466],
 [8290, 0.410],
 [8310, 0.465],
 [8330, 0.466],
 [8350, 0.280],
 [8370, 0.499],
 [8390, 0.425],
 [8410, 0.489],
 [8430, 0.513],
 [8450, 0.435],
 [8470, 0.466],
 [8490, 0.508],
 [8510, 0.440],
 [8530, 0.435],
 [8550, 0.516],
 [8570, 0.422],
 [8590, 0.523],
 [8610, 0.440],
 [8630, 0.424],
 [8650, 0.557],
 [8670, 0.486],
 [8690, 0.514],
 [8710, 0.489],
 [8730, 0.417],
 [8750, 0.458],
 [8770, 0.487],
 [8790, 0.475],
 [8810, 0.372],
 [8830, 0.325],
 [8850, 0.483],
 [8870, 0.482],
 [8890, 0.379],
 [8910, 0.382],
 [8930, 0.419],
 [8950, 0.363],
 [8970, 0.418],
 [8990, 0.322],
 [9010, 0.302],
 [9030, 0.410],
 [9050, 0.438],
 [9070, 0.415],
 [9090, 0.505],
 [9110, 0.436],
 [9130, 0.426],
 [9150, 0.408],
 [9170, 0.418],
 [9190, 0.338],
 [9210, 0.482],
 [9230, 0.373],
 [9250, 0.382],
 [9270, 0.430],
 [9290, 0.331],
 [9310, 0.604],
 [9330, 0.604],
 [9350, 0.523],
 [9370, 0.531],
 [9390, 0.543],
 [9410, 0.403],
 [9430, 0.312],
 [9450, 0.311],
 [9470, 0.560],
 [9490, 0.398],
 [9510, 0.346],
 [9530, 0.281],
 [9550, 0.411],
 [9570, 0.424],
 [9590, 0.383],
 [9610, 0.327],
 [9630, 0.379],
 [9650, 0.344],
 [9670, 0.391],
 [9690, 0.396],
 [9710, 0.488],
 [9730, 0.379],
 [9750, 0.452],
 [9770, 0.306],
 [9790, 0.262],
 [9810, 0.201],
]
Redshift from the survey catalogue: 0.150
